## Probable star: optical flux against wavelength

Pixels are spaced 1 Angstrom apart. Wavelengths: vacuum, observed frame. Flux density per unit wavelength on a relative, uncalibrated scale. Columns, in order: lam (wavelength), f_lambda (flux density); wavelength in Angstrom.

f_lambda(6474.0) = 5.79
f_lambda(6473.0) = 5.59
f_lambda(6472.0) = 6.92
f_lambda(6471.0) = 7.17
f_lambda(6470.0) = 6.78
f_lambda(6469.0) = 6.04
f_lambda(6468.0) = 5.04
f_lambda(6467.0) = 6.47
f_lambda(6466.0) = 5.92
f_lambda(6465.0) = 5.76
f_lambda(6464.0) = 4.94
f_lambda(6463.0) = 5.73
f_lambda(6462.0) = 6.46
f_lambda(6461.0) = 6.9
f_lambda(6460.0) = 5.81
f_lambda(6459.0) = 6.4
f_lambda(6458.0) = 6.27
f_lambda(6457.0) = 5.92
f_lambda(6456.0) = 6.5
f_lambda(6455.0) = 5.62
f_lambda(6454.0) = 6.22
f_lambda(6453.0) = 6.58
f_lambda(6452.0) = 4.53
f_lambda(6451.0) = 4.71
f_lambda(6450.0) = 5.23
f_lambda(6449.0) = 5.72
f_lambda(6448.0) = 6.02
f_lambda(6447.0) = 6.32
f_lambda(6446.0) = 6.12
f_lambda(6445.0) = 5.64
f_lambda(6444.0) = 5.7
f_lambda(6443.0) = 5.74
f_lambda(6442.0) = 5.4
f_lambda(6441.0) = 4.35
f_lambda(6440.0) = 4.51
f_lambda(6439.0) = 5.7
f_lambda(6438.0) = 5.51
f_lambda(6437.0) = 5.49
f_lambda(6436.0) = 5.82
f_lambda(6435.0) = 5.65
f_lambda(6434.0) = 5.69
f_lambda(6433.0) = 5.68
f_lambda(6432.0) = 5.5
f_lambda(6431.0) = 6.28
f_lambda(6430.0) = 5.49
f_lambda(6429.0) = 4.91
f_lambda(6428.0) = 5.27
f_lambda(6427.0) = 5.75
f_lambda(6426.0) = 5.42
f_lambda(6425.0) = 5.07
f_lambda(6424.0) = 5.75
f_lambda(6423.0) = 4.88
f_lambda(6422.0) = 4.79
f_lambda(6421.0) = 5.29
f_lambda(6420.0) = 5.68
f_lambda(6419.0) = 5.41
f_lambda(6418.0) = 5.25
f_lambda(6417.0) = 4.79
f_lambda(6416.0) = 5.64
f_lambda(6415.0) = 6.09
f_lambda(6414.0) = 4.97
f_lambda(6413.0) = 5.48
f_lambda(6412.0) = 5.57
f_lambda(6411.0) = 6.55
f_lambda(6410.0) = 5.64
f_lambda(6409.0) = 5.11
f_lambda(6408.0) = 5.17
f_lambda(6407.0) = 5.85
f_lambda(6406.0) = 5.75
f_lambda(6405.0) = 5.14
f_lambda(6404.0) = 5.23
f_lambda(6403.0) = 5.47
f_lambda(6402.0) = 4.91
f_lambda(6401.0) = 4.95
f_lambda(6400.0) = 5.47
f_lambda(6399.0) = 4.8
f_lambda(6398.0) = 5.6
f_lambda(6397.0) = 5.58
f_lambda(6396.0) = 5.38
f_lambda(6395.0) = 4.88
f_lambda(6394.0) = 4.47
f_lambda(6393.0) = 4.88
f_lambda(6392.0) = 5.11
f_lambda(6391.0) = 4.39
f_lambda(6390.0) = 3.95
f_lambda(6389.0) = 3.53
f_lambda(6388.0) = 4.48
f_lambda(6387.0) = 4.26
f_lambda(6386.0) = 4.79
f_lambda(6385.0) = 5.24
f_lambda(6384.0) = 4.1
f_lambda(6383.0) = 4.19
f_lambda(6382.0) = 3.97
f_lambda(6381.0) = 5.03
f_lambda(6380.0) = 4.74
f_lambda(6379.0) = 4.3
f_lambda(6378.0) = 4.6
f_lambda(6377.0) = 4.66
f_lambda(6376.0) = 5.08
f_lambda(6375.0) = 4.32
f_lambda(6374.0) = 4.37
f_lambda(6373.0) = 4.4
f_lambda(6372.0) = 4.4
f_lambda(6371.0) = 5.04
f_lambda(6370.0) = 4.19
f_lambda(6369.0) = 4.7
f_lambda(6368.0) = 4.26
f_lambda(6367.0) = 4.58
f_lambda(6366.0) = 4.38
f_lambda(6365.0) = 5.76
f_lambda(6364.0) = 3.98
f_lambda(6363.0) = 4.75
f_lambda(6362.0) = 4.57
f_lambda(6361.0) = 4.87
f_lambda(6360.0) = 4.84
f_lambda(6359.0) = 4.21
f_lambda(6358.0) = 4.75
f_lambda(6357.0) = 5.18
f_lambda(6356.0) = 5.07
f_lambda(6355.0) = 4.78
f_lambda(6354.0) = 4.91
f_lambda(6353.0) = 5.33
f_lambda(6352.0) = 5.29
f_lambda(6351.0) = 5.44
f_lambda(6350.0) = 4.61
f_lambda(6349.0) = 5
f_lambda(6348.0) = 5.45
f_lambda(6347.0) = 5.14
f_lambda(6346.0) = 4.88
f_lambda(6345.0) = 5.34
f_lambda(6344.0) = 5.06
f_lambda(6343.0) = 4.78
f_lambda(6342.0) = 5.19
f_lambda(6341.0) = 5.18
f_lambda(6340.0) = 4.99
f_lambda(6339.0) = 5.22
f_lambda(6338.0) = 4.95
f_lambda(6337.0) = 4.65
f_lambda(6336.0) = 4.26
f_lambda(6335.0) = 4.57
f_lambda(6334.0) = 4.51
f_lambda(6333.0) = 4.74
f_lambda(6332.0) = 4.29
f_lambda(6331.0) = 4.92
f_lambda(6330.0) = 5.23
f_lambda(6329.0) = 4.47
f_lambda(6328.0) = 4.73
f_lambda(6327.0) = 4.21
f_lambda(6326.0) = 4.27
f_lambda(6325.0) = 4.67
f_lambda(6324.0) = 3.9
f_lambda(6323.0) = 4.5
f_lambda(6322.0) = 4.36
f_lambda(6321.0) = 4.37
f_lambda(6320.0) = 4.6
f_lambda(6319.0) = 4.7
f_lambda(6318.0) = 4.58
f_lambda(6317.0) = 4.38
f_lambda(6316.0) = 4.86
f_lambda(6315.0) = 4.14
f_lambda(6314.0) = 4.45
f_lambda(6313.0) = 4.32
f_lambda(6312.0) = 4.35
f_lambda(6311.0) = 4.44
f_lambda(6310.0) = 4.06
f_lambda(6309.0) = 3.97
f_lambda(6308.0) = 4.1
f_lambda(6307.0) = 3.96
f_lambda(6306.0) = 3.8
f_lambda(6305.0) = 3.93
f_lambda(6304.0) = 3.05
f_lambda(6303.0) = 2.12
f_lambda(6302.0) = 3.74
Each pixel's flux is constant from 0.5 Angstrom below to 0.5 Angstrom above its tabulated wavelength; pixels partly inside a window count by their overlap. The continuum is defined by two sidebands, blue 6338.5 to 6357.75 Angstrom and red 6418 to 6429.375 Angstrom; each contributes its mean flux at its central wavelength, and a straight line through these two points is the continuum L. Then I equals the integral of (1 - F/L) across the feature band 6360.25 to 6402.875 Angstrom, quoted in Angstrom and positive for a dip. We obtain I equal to 4.2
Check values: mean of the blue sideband 5.09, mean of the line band 4.67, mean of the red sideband 5.3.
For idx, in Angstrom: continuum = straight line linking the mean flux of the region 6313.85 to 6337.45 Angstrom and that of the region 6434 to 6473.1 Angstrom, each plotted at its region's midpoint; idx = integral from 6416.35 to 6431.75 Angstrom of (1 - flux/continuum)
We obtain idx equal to 0.5 Angstrom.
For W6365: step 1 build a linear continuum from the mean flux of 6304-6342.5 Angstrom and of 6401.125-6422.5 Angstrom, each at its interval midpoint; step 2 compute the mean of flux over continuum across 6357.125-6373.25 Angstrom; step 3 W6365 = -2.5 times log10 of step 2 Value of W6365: 0.07 mag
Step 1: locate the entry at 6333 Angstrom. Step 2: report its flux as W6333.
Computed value 4.74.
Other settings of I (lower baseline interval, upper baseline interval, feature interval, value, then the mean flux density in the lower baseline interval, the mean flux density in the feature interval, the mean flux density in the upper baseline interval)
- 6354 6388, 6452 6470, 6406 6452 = 0.3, 4.62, 5.47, 6.01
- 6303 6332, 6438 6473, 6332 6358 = -2.0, 4.29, 4.96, 5.85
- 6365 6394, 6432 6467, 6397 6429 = -1.8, 4.52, 5.37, 5.73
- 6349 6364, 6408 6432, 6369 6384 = 1.6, 4.87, 4.51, 5.43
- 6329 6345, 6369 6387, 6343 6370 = -1.0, 4.84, 4.87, 4.55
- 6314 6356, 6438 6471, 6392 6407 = 0.4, 4.77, 5.2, 5.8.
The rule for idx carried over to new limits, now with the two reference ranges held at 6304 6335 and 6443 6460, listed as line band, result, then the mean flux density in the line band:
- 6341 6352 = -1.0 Angstrom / 5.1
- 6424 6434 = 0.1 Angstrom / 5.51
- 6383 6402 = 1.6 Angstrom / 4.76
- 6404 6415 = -0.3 Angstrom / 5.54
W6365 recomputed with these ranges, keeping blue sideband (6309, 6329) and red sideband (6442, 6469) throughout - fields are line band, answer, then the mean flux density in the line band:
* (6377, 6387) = 0.12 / 4.54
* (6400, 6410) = 0.00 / 5.31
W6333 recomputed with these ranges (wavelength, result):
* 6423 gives 4.88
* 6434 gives 5.69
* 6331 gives 4.92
